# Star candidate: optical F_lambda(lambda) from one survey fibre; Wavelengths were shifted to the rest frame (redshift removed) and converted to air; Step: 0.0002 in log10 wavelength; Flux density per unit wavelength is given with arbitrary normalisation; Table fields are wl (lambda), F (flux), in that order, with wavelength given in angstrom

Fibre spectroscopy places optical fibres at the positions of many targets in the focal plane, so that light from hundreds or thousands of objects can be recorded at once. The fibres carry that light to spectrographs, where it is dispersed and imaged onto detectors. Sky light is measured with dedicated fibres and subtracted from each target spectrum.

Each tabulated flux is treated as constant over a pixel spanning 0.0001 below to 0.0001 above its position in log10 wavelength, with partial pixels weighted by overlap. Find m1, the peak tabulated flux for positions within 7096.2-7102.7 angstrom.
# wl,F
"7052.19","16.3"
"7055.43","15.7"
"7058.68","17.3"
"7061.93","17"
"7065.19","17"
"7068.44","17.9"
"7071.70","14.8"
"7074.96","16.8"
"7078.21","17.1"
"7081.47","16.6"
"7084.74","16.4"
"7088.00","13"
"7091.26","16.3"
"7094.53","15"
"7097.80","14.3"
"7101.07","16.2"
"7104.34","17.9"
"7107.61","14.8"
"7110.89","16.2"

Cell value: 16.2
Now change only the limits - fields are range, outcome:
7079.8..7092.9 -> 16.6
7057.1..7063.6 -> 17.3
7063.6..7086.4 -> 17.9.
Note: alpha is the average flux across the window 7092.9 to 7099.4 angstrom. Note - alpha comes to 14.6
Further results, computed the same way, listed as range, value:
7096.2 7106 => 16.1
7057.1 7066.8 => 17.1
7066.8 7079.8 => 16.7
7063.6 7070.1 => 17.4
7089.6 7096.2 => 15.6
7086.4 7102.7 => 15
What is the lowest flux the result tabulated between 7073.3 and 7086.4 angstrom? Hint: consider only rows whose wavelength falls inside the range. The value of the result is 16.4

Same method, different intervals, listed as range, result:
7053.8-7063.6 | 15.7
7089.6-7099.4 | 14.3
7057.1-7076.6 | 14.8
